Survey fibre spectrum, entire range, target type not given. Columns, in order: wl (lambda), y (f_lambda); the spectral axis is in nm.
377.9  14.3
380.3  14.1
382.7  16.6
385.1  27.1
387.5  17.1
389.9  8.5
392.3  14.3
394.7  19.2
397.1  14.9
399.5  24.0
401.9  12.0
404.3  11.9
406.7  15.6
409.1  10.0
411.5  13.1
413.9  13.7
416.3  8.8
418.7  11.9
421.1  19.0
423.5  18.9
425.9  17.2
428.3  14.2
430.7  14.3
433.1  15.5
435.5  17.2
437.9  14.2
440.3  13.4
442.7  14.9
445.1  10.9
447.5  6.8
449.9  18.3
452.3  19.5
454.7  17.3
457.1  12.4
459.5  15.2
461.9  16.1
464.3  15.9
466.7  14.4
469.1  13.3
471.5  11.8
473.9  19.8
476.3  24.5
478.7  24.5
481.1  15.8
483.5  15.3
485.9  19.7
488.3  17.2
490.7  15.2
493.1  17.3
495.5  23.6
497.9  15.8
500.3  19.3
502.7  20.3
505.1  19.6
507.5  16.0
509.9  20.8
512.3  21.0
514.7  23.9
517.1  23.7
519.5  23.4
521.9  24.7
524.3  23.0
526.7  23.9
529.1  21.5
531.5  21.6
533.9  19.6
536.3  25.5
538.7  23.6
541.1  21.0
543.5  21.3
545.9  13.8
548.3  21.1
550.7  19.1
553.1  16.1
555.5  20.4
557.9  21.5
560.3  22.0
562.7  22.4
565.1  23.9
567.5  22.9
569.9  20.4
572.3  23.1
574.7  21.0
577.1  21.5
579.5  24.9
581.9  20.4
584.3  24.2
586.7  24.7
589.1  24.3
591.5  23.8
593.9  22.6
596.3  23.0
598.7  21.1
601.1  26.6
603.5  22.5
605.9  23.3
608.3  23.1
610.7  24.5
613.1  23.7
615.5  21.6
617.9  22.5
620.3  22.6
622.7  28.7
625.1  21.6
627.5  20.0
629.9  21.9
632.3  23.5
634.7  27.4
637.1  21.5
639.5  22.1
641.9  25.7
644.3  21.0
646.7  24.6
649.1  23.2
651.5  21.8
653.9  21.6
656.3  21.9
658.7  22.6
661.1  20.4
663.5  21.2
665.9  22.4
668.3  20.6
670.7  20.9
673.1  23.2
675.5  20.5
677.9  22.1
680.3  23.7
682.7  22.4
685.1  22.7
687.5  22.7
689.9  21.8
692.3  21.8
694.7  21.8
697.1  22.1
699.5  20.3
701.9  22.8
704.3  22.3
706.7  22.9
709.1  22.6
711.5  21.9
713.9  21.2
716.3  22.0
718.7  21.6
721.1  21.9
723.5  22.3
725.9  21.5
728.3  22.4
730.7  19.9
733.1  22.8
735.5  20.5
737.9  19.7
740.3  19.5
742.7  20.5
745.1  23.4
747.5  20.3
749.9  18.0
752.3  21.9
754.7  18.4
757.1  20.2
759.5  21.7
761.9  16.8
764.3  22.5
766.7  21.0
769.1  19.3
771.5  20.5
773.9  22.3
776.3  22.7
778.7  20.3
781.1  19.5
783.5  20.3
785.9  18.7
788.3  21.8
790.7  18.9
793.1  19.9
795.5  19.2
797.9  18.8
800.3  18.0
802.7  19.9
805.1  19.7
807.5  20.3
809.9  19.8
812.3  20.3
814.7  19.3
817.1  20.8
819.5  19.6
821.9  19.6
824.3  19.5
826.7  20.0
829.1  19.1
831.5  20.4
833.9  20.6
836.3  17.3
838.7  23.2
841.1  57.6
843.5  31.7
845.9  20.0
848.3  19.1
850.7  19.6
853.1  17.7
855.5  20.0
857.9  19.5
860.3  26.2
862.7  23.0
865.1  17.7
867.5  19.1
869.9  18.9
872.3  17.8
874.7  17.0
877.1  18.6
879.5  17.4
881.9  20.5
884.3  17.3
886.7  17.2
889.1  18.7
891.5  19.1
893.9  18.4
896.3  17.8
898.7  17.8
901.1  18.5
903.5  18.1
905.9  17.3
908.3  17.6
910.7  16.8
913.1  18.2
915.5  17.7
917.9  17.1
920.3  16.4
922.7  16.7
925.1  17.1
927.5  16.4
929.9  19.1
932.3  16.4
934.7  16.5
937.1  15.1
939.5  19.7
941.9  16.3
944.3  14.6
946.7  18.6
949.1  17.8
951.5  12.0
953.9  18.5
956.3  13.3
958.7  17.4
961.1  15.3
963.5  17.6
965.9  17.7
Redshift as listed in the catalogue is 0.28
